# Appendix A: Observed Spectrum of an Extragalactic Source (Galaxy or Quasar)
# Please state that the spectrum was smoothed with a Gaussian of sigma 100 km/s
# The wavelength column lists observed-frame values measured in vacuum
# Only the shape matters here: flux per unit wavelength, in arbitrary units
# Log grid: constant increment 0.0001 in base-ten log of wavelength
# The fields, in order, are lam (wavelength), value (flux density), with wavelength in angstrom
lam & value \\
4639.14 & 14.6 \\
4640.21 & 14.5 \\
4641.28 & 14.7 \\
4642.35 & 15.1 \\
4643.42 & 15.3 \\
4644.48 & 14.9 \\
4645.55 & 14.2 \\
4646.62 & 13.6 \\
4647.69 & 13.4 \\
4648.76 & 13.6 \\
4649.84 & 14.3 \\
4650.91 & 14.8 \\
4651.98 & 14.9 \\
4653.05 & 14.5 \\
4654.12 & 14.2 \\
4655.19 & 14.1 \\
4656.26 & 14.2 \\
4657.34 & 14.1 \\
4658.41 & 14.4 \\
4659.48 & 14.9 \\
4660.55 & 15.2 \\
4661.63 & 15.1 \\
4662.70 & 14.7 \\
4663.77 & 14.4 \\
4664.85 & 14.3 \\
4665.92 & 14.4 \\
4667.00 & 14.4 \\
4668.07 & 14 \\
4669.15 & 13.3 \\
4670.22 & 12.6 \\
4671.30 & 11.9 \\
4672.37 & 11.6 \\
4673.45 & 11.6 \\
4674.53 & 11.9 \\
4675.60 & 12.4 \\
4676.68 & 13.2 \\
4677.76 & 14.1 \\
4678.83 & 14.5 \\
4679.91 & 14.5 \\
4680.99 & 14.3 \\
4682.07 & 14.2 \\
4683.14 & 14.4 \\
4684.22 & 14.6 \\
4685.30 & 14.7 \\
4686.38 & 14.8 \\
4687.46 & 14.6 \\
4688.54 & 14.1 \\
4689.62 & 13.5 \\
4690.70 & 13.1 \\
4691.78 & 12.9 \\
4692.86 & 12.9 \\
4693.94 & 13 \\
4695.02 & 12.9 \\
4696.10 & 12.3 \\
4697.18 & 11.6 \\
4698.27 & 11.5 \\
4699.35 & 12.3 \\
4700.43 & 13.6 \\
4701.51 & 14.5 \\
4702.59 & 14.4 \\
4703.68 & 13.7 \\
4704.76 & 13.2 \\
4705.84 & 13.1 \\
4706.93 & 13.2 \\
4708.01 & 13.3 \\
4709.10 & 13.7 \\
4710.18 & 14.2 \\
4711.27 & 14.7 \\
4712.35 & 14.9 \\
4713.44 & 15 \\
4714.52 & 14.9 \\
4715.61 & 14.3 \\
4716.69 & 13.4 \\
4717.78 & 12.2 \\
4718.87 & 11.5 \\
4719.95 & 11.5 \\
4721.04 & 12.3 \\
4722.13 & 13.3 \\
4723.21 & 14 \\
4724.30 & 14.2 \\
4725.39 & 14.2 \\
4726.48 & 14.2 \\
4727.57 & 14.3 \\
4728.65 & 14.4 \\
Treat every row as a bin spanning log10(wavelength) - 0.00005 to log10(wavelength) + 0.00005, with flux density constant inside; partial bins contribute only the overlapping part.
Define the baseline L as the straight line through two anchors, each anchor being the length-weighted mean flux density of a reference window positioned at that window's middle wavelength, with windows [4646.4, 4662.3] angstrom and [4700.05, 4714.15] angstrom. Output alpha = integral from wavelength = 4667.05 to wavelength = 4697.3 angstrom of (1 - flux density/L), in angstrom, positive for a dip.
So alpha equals 1.7 angstrom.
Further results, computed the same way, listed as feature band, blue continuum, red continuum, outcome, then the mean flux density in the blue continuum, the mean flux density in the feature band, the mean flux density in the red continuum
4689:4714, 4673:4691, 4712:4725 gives 0.4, 13.8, 13.4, 13.4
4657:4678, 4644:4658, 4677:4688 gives 1.1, 14.2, 13.6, 14.4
